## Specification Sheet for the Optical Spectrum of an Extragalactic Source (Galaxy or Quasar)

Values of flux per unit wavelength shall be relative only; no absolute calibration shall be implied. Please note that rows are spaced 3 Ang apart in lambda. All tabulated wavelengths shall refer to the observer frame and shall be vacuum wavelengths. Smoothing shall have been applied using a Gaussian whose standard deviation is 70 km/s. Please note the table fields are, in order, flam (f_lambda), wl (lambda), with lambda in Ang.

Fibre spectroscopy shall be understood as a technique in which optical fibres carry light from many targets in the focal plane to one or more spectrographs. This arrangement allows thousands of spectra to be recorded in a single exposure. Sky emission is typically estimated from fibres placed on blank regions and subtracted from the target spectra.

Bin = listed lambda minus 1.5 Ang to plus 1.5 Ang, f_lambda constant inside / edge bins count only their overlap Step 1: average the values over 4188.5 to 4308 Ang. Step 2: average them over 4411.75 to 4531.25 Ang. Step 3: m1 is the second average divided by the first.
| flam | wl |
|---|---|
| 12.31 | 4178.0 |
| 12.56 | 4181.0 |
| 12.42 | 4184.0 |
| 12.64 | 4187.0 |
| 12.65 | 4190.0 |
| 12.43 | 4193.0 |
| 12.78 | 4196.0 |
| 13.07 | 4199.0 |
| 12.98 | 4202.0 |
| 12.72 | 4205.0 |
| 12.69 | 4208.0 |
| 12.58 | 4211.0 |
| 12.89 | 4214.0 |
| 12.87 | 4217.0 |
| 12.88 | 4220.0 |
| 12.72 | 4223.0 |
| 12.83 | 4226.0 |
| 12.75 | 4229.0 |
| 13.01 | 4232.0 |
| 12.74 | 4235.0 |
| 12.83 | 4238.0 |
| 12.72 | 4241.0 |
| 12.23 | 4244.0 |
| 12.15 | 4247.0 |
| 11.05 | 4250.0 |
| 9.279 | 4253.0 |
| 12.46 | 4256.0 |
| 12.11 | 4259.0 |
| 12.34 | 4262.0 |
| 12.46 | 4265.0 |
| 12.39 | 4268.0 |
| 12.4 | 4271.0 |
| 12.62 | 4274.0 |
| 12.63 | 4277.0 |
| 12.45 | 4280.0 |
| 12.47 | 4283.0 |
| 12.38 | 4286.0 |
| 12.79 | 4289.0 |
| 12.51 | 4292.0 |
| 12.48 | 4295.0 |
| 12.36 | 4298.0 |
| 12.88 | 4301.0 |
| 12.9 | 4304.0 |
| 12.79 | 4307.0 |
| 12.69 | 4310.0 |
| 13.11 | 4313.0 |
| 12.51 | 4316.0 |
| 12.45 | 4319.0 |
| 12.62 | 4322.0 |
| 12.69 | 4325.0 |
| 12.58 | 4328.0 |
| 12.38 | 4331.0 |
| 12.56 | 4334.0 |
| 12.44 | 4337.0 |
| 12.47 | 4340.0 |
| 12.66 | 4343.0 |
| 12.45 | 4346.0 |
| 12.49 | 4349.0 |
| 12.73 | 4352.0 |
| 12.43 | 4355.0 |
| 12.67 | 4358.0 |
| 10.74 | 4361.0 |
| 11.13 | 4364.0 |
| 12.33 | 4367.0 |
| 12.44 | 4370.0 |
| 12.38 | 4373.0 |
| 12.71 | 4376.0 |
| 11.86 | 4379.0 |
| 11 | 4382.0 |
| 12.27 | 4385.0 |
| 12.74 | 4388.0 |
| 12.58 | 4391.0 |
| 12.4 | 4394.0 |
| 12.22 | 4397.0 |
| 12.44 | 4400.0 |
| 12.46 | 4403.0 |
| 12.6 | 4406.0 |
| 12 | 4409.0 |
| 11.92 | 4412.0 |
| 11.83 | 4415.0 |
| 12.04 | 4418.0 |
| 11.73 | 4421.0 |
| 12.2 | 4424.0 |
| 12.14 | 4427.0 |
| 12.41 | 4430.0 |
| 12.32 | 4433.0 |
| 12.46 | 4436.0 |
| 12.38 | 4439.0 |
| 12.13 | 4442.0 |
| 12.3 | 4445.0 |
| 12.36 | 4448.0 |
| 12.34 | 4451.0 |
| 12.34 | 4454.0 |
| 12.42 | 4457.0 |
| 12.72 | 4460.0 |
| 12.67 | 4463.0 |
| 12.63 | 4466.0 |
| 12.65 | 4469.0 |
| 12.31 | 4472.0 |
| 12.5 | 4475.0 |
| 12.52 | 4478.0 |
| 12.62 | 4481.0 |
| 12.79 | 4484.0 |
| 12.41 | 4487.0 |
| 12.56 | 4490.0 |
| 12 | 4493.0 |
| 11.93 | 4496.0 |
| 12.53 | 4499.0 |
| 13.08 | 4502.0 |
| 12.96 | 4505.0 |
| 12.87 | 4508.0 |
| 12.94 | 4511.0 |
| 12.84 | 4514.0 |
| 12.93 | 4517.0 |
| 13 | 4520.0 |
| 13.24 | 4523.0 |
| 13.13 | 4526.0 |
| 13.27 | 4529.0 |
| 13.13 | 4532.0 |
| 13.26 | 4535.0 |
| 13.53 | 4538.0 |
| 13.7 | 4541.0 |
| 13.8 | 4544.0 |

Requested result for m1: 1.00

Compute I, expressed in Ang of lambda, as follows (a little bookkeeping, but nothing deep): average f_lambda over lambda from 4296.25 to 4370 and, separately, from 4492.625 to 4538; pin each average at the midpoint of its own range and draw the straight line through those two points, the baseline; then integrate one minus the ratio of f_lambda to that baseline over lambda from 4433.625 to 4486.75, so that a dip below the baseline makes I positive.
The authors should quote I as 1.27 Ang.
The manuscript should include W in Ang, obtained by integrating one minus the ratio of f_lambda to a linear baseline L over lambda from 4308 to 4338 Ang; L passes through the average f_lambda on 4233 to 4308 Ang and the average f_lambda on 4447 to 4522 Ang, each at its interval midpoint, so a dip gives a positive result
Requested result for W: -0.5 Ang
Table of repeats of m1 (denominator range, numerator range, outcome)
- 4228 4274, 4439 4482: 1.02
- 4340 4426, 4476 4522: 1.04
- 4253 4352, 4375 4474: 0.98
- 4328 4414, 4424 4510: 1.02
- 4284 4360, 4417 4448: 0.97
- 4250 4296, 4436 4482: 1.02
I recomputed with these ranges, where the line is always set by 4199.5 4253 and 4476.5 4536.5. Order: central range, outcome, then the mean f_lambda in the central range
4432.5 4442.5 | 0.3 Ang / 12.3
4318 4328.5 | 0.0 Ang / 12.6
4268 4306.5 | 0.1 Ang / 12.6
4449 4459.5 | 0.3 Ang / 12.4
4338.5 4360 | 0.2 Ang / 12.5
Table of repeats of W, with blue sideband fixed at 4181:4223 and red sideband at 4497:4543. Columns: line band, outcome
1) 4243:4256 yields 1.5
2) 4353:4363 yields 0.7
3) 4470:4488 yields 0.7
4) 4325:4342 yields 0.5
